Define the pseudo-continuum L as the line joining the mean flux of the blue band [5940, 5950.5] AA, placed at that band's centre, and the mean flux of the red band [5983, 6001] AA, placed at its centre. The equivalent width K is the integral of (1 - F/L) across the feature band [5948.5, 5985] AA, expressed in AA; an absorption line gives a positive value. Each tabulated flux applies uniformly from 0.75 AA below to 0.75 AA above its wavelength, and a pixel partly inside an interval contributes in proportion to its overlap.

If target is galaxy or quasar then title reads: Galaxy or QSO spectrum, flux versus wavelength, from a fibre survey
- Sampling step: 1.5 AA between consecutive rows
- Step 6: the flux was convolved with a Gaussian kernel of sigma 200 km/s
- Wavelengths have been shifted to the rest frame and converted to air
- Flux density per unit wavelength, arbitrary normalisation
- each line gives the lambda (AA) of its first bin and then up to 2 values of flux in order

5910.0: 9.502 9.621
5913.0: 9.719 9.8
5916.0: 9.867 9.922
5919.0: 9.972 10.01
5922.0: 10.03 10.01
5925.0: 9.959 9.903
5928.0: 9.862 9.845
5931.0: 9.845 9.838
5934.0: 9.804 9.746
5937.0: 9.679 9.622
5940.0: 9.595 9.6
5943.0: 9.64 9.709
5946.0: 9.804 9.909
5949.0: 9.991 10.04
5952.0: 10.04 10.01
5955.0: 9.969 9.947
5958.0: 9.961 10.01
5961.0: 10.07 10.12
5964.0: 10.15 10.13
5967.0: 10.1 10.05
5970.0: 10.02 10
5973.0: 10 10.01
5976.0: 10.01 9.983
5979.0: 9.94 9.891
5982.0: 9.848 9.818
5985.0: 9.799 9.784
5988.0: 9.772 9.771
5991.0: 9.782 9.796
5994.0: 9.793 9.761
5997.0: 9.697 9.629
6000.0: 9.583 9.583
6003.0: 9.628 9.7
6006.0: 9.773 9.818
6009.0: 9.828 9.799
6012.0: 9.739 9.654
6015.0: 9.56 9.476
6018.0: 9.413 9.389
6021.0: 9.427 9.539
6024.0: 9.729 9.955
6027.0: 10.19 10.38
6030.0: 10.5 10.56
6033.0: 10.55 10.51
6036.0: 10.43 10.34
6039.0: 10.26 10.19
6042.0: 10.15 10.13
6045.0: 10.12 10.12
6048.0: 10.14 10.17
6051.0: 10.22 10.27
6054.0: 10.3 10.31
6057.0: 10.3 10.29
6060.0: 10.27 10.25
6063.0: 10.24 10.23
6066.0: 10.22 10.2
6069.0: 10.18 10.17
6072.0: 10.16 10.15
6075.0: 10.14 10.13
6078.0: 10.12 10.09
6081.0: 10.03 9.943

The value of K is -0.9 AA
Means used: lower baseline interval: 9.78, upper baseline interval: 9.75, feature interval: 10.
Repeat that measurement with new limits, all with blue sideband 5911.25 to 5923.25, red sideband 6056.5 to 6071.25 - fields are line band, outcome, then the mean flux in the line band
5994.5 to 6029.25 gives 1.4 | 9.71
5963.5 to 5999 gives 0.5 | 9.9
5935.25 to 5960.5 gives 0.3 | 9.84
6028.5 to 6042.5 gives -0.3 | 10.4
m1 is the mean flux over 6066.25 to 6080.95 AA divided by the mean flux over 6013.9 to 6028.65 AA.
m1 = 1.05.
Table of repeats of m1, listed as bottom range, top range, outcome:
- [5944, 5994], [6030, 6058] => 1.03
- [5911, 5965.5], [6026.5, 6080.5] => 1.04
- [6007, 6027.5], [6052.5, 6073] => 1.06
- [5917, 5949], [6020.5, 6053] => 1.04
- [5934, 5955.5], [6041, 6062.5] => 1.04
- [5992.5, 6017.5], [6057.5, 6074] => 1.05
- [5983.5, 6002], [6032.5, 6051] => 1.05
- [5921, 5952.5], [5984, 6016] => 0.99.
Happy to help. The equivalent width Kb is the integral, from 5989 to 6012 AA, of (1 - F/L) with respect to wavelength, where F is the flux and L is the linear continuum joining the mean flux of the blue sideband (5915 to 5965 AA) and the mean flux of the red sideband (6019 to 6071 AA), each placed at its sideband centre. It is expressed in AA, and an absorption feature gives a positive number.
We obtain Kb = 0.8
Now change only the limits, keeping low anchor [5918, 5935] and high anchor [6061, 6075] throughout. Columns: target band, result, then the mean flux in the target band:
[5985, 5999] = 0.4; 9.76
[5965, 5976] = 0.0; 10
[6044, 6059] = -0.1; 10.2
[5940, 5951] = 0.2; 9.79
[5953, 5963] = 0.0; 10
